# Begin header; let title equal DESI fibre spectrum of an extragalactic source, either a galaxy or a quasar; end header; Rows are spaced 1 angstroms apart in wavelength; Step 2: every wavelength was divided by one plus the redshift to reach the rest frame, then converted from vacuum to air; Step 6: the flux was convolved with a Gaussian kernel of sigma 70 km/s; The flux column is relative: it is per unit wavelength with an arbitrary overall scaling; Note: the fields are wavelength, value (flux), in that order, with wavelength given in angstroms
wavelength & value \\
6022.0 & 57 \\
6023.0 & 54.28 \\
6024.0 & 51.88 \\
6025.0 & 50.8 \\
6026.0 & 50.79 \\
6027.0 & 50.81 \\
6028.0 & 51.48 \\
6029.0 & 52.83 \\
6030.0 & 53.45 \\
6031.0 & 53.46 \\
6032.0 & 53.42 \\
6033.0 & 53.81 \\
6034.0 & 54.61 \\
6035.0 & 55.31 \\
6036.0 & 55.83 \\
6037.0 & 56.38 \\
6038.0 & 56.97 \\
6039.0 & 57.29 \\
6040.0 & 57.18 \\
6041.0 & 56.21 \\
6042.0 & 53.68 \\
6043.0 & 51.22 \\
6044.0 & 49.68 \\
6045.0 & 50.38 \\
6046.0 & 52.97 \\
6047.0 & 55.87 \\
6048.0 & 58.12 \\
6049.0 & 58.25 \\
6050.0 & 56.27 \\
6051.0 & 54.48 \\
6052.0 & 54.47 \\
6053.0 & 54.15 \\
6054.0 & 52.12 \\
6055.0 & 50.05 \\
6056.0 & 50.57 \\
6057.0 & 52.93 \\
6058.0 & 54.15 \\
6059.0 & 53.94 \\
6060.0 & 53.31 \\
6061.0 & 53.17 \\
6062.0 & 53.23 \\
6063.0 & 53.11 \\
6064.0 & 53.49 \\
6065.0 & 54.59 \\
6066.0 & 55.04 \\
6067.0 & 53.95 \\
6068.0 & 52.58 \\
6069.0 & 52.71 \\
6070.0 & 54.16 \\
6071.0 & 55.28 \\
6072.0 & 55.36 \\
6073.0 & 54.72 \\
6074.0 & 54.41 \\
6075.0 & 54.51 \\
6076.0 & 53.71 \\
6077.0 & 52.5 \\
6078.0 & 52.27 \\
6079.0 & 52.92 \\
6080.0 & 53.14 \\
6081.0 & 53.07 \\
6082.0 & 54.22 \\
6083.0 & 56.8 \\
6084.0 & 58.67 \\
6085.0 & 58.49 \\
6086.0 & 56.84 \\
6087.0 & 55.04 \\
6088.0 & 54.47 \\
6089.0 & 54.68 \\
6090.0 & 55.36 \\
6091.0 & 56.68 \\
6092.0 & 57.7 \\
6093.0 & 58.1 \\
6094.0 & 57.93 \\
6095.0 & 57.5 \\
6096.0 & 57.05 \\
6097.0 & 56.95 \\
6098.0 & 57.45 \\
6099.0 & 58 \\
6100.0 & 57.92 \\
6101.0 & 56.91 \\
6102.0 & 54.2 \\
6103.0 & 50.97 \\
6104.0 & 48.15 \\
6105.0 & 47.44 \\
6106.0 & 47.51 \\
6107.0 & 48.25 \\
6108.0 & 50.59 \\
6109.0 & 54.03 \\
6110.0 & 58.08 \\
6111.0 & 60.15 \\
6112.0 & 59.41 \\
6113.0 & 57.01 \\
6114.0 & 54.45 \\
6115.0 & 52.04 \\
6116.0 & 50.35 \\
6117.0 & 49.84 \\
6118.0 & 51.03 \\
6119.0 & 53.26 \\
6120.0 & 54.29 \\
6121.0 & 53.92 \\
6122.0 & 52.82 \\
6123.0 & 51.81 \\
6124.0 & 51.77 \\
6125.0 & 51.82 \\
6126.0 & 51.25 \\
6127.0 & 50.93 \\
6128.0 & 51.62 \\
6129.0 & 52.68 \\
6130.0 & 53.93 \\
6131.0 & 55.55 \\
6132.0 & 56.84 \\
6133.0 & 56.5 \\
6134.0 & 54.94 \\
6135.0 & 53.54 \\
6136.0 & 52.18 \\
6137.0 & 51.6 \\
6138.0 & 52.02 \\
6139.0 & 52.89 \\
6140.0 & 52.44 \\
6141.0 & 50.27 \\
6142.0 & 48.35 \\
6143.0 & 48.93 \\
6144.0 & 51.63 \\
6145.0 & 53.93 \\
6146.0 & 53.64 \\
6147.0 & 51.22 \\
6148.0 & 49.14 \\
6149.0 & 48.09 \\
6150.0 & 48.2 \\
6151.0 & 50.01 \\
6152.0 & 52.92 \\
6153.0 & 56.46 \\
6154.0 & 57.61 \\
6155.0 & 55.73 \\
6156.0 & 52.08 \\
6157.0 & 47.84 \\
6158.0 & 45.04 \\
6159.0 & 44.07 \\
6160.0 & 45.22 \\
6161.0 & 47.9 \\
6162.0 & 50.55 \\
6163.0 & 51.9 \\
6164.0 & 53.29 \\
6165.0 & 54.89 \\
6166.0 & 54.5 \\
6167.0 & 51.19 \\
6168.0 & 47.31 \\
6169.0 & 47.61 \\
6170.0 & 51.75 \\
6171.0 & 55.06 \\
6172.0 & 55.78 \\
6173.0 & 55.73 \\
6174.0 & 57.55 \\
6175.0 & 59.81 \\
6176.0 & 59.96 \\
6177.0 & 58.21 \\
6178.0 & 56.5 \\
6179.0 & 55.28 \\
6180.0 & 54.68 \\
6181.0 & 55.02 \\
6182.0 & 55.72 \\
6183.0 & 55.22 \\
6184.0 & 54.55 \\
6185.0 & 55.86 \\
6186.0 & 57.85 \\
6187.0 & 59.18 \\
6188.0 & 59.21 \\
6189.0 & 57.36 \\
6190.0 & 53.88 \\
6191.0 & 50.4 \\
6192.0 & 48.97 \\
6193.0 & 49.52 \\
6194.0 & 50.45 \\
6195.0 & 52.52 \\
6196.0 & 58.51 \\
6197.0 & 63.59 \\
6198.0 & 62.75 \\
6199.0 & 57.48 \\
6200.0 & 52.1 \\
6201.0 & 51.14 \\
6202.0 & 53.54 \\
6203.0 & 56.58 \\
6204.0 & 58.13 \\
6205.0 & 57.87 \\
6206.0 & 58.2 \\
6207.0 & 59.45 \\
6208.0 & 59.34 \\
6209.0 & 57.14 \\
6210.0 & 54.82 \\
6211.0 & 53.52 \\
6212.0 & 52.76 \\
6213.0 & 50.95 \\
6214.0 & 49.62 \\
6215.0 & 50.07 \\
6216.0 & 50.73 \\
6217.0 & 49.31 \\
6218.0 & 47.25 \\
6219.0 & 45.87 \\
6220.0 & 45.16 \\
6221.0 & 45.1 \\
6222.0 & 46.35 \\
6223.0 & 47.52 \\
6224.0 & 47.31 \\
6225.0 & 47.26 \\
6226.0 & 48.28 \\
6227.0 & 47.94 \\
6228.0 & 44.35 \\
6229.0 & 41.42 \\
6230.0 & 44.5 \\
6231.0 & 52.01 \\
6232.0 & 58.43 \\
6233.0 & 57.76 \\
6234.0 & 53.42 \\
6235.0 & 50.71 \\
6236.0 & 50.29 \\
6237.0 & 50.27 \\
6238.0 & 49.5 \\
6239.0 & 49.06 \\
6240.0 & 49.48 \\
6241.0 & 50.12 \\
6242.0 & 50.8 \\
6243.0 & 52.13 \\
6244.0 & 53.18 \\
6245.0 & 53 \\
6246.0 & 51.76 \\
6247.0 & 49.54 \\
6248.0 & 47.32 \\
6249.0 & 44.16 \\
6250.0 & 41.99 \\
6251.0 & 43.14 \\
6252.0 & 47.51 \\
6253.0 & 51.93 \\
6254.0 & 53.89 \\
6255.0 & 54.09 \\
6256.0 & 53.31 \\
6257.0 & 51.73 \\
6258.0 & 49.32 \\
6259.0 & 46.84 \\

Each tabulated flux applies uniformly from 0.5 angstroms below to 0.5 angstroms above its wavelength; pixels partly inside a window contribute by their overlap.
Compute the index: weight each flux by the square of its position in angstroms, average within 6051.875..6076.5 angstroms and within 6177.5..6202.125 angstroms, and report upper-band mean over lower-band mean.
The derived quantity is 1.07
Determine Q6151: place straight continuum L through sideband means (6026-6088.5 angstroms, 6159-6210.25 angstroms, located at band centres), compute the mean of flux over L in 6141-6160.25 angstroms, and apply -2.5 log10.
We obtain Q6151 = 0.08 mag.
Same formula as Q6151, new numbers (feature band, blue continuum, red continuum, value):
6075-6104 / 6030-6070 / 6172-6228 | -0.03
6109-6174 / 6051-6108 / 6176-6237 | 0.03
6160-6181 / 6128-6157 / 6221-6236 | -0.05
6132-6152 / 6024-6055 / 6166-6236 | 0.04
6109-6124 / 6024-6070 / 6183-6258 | -0.02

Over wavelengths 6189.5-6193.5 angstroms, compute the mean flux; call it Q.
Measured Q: 50.7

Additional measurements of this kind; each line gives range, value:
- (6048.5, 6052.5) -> 55.9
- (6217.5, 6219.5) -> 46.6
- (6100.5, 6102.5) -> 55.6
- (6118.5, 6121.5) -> 53.8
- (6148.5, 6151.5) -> 48.8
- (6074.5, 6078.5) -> 53.2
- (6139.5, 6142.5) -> 50.4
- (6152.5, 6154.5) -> 57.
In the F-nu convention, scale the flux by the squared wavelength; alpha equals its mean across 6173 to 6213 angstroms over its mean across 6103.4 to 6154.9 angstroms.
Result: 1.1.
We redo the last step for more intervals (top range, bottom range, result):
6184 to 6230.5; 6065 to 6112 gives 1.00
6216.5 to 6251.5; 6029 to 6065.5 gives 0.96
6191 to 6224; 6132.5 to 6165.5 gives 1.05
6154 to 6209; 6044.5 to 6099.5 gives 1.03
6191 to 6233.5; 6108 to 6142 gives 1.00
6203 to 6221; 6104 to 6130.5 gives 1.04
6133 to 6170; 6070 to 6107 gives 0.95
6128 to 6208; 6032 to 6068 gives 1.03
